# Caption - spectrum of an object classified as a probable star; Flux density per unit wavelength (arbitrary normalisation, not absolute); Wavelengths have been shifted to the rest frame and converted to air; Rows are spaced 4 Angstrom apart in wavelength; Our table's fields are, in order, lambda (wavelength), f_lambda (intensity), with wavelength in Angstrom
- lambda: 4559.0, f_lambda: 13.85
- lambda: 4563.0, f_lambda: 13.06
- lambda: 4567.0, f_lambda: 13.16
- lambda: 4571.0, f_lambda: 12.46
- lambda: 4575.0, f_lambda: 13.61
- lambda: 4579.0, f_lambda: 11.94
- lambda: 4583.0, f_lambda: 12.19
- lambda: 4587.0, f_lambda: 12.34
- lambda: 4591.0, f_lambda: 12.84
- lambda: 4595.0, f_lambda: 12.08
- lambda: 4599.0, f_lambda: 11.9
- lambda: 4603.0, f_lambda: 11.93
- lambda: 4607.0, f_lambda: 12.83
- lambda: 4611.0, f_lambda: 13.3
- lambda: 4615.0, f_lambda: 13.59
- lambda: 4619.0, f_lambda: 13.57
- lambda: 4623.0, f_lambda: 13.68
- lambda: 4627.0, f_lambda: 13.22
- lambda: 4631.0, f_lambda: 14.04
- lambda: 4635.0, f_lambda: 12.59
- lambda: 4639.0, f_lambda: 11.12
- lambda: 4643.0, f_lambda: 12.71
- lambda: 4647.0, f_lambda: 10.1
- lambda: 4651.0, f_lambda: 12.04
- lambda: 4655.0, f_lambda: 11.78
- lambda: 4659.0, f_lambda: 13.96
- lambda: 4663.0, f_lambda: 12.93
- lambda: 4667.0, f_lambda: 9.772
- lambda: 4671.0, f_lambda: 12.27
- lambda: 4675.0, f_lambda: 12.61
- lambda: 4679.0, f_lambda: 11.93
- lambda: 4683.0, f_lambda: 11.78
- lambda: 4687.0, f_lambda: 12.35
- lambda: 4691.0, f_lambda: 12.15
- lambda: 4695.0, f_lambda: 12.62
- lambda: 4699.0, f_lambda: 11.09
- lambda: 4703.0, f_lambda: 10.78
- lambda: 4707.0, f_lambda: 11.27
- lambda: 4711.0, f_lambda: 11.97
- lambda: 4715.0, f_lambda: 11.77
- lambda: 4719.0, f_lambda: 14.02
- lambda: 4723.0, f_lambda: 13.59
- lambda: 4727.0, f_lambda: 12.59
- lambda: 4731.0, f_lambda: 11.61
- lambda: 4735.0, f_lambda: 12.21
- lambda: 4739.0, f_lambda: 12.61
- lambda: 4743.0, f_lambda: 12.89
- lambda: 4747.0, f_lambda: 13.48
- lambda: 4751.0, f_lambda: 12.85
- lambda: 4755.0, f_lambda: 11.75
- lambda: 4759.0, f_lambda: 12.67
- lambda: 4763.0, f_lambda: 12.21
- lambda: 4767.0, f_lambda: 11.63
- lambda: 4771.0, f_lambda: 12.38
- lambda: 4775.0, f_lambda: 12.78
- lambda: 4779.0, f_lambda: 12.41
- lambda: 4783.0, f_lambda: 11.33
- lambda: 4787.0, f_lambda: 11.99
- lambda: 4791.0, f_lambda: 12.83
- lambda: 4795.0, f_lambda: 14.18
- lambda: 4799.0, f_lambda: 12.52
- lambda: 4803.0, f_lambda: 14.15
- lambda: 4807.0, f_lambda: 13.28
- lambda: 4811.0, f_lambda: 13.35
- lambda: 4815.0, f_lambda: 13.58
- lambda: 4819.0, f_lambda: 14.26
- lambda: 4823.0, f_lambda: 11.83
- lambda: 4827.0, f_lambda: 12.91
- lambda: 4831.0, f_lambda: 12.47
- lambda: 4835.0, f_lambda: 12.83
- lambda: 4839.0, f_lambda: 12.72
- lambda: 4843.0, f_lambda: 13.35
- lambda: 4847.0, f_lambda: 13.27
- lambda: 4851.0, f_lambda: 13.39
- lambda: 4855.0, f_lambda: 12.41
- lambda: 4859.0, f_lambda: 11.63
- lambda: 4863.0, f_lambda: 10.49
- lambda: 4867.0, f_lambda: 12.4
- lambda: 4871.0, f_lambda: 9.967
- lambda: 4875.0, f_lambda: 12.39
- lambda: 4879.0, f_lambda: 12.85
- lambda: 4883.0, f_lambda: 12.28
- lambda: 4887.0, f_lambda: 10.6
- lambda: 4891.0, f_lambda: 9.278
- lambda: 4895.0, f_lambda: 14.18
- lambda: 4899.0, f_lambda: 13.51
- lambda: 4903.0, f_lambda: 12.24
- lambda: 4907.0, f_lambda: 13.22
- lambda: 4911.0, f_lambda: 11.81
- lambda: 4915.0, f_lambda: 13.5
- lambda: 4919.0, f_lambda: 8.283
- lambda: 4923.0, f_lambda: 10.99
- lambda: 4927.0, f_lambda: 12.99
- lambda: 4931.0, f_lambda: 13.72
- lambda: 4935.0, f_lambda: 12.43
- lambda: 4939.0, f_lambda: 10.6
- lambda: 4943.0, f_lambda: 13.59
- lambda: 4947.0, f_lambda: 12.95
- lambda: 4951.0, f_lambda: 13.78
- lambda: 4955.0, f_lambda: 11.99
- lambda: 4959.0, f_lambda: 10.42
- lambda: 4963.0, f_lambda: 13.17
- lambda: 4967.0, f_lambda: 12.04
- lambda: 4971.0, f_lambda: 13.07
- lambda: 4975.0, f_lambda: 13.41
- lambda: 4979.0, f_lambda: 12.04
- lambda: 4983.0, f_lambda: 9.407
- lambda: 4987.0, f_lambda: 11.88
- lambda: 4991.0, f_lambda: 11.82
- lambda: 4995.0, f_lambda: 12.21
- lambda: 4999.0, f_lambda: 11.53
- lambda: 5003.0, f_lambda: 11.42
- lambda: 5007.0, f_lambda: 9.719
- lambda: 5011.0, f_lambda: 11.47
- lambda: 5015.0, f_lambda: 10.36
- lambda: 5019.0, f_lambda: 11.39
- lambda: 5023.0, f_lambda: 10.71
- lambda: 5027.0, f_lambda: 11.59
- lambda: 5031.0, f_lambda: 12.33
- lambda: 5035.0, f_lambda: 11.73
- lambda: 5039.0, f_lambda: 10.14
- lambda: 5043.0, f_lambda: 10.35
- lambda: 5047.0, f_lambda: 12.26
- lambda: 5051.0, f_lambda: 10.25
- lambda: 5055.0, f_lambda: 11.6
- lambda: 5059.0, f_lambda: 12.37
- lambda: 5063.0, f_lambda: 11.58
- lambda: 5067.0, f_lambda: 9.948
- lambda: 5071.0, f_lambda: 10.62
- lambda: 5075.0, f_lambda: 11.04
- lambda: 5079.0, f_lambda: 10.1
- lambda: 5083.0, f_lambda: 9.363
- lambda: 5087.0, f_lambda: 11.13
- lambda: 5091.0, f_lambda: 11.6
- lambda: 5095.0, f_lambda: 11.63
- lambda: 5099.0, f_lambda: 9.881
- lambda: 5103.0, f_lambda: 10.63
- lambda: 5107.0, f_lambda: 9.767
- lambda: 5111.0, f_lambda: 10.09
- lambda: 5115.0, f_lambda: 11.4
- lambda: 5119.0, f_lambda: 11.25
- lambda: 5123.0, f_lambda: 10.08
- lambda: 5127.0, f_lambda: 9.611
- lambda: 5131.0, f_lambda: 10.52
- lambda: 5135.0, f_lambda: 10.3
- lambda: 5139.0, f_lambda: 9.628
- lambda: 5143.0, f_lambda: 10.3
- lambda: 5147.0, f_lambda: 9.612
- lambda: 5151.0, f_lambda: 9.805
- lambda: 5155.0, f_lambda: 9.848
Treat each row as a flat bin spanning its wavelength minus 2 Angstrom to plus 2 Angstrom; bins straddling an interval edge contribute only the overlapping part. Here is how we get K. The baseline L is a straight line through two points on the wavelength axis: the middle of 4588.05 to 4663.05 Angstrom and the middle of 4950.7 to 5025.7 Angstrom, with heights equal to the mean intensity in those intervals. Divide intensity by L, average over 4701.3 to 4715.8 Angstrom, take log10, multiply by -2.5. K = 0.09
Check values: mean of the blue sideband 12.6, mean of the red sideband 11.6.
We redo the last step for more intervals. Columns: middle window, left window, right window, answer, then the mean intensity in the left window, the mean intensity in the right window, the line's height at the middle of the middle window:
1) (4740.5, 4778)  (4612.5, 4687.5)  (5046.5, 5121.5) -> -0.04 mag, 12.4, 10.8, 12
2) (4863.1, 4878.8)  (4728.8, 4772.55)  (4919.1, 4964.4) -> 0.06 mag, 12.4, 12.2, 12.3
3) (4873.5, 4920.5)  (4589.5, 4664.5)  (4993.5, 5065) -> -0.03 mag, 12.6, 11.3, 11.7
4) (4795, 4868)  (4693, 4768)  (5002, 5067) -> -0.08 mag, 12.3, 11.2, 11.9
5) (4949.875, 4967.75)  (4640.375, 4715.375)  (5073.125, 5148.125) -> -0.12 mag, 11.9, 10.4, 10.9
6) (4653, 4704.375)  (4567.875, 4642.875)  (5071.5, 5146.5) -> 0.03 mag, 12.7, 10.4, 12.4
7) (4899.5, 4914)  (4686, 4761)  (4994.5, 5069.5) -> -0.09 mag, 12.3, 11.2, 11.6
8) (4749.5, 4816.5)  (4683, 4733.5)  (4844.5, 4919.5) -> -0.05 mag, 12.1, 12.1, 12.1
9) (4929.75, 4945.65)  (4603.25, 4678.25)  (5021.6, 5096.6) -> -0.09 mag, 12.5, 11.1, 11.5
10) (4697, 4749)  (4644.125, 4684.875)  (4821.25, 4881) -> -0.02 mag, 11.9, 12.3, 12.1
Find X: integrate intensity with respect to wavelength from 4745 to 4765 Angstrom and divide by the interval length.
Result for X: 12.6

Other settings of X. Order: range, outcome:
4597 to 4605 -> 11.9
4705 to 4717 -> 11.7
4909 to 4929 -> 11.5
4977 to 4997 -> 11.5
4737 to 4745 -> 12.8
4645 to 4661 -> 12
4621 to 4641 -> 12.9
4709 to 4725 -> 12.8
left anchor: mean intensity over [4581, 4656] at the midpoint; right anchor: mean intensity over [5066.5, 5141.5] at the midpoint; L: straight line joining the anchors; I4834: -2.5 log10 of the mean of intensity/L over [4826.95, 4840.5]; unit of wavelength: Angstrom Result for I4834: -0.10 mag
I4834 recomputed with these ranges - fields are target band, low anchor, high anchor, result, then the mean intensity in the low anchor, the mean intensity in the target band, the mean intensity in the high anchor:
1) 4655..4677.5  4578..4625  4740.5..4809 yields 0.038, 12.7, 12.3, 12.7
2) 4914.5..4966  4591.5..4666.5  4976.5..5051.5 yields -0.061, 12.6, 12.1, 11.2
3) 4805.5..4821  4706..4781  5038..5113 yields -0.128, 12.5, 13.6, 10.8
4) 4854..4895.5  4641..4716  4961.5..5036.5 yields 0.015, 11.9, 11.6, 11.6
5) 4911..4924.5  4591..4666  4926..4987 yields 0.123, 12.6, 11.1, 12.3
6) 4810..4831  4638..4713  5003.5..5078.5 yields -0.138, 11.9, 13.1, 11.1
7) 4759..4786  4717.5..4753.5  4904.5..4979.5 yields 0.051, 12.8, 12.2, 12.3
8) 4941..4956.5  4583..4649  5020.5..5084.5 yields -0.153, 12.6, 13.1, 11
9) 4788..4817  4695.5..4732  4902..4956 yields -0.100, 12.1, 13.4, 12.3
